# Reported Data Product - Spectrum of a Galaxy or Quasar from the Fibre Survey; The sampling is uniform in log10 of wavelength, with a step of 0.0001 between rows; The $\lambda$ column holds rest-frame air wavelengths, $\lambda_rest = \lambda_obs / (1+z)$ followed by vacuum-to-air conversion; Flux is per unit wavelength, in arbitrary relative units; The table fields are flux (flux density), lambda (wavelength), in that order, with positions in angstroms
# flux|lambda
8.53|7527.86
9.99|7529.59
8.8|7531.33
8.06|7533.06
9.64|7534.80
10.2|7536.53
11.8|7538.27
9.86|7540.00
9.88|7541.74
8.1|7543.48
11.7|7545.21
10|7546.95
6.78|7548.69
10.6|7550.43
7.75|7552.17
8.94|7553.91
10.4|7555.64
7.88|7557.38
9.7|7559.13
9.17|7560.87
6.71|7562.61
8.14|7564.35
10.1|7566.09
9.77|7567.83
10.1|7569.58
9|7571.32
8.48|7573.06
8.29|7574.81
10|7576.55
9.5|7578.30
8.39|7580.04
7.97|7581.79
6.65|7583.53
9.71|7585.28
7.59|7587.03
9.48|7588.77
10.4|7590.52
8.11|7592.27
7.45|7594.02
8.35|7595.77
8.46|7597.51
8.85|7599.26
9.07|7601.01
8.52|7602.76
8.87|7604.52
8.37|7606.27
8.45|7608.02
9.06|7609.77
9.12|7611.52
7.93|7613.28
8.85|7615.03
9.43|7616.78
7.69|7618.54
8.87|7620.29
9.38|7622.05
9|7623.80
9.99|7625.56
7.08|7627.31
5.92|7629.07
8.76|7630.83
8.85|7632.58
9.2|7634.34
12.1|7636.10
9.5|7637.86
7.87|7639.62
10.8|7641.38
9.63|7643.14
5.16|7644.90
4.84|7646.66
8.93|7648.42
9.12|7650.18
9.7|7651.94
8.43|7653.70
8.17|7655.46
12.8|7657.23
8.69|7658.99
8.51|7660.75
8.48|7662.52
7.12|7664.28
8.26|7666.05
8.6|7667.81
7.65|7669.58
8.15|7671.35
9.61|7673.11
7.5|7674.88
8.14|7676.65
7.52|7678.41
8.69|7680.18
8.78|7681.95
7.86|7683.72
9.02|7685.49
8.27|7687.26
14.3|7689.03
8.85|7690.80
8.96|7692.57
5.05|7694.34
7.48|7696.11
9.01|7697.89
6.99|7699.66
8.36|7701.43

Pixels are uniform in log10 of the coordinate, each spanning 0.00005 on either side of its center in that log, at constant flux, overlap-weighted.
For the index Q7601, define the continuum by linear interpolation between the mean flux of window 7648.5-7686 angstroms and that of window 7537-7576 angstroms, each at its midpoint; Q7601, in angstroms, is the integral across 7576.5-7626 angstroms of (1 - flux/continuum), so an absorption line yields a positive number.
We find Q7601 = 1.54 angstroms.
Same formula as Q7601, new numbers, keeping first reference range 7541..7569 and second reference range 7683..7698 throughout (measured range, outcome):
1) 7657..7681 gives 1.0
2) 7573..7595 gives 1.0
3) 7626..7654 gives 1.2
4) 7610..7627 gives 0.1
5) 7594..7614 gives 0.9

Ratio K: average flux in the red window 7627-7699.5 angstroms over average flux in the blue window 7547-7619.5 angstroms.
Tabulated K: 0.98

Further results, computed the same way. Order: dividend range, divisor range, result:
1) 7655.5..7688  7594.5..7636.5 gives 0.98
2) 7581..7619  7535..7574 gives 0.92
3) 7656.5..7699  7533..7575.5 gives 0.93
